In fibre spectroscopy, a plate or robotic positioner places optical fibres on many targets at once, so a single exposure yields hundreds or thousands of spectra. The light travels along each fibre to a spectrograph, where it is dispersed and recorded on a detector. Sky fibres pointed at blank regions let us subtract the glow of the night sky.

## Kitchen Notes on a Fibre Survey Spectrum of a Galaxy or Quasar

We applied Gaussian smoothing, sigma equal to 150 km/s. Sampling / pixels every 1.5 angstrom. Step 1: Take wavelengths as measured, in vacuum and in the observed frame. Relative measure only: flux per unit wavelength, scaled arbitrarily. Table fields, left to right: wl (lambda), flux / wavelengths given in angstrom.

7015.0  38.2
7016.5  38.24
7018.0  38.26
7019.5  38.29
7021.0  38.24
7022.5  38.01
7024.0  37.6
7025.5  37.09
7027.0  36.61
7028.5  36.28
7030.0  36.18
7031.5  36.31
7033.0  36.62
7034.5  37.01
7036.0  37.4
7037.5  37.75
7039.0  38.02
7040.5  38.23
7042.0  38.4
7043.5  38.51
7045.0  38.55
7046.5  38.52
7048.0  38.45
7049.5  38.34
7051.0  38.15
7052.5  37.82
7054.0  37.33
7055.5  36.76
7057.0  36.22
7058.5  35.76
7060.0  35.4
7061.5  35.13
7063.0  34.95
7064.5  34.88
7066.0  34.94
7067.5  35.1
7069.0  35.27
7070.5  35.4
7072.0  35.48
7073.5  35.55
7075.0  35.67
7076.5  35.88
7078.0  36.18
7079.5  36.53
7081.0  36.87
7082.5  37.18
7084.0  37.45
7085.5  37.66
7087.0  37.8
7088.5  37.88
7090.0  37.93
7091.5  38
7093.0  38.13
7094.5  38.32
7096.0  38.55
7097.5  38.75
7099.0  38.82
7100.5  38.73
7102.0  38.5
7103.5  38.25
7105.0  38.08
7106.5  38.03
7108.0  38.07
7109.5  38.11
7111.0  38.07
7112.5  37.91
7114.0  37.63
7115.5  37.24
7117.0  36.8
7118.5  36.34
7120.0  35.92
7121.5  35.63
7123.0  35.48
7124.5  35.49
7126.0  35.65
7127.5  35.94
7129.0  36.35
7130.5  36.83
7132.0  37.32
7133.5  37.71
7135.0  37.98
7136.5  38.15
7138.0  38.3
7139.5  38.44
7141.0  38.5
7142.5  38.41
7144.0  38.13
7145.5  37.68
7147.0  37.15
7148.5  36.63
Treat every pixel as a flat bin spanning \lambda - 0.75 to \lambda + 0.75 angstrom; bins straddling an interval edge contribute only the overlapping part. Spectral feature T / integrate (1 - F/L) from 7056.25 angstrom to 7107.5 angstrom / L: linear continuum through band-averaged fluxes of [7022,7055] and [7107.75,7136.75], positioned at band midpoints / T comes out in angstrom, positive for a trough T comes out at 0.5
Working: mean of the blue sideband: 37.6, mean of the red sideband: 36.9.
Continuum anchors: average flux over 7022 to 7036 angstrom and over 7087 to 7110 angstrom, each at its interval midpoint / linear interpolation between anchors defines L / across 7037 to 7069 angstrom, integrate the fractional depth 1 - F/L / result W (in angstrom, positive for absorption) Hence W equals 0.3 angstrom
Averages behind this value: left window 36.9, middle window 37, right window 38.3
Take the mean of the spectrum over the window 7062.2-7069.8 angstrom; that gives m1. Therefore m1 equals 35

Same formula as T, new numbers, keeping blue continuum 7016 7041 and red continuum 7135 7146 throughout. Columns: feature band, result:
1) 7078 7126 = 0.6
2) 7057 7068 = 0.7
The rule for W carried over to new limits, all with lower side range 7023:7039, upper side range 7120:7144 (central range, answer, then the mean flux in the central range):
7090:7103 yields -0.5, 38.4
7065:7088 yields 0.5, 36.2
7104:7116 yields -0.3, 37.9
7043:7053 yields -0.4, 38.3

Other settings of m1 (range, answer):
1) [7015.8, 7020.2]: 38.3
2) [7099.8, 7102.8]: 38.6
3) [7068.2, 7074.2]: 35.4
